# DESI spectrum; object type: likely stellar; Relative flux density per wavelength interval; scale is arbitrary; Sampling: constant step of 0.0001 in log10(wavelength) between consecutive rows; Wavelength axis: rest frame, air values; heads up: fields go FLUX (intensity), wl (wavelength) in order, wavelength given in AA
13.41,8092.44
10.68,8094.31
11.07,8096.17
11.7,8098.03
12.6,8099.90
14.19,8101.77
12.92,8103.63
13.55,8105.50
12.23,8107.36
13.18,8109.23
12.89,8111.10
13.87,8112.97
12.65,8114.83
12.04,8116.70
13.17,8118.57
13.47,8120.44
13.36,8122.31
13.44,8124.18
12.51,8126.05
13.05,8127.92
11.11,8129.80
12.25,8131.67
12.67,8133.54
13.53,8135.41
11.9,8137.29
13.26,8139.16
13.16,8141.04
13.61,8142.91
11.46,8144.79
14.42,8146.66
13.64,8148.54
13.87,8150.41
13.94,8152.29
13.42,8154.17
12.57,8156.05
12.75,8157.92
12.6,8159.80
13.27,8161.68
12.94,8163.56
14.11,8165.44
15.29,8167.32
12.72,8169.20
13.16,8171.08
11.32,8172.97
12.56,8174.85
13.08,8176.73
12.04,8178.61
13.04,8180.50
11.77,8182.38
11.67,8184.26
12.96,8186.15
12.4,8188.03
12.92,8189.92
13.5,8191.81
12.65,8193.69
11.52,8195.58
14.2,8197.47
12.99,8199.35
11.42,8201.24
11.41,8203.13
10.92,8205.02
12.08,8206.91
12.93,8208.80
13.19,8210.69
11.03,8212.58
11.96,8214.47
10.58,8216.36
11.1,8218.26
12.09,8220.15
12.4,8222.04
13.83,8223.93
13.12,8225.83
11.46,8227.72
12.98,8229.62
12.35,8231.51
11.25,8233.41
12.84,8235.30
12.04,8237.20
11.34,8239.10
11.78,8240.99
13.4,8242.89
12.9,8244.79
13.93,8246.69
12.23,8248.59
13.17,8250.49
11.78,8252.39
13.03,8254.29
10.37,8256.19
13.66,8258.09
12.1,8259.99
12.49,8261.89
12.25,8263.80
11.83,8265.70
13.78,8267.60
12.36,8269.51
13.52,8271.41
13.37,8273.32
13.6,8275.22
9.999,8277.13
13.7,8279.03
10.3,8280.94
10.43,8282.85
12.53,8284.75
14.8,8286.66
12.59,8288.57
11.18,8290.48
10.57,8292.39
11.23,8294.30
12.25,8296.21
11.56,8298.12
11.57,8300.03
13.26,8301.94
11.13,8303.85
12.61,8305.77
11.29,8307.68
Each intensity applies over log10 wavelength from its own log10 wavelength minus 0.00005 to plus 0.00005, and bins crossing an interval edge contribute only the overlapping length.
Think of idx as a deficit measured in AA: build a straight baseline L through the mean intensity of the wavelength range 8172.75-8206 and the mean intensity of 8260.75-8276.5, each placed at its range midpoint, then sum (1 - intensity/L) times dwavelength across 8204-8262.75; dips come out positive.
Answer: 1.7 AA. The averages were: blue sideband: 12.4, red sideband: 12.8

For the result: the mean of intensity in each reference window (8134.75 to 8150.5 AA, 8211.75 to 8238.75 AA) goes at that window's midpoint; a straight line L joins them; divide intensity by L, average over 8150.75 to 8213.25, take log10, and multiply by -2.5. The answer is 0.00 mag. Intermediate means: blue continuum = 13.2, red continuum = 12.1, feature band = 12.7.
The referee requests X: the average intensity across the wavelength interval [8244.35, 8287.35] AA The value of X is 12.5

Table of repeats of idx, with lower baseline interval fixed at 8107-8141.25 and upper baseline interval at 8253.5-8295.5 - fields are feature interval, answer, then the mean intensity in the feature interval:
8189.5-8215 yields 0.41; 12.3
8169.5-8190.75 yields 0.27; 12.5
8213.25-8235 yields 0.59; 12.1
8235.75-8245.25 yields 0.07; 12.3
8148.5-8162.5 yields -0.58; 13.2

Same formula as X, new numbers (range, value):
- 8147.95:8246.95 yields 12.6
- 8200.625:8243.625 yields 12.1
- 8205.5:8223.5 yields 12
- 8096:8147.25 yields 12.8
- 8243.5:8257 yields 12.5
